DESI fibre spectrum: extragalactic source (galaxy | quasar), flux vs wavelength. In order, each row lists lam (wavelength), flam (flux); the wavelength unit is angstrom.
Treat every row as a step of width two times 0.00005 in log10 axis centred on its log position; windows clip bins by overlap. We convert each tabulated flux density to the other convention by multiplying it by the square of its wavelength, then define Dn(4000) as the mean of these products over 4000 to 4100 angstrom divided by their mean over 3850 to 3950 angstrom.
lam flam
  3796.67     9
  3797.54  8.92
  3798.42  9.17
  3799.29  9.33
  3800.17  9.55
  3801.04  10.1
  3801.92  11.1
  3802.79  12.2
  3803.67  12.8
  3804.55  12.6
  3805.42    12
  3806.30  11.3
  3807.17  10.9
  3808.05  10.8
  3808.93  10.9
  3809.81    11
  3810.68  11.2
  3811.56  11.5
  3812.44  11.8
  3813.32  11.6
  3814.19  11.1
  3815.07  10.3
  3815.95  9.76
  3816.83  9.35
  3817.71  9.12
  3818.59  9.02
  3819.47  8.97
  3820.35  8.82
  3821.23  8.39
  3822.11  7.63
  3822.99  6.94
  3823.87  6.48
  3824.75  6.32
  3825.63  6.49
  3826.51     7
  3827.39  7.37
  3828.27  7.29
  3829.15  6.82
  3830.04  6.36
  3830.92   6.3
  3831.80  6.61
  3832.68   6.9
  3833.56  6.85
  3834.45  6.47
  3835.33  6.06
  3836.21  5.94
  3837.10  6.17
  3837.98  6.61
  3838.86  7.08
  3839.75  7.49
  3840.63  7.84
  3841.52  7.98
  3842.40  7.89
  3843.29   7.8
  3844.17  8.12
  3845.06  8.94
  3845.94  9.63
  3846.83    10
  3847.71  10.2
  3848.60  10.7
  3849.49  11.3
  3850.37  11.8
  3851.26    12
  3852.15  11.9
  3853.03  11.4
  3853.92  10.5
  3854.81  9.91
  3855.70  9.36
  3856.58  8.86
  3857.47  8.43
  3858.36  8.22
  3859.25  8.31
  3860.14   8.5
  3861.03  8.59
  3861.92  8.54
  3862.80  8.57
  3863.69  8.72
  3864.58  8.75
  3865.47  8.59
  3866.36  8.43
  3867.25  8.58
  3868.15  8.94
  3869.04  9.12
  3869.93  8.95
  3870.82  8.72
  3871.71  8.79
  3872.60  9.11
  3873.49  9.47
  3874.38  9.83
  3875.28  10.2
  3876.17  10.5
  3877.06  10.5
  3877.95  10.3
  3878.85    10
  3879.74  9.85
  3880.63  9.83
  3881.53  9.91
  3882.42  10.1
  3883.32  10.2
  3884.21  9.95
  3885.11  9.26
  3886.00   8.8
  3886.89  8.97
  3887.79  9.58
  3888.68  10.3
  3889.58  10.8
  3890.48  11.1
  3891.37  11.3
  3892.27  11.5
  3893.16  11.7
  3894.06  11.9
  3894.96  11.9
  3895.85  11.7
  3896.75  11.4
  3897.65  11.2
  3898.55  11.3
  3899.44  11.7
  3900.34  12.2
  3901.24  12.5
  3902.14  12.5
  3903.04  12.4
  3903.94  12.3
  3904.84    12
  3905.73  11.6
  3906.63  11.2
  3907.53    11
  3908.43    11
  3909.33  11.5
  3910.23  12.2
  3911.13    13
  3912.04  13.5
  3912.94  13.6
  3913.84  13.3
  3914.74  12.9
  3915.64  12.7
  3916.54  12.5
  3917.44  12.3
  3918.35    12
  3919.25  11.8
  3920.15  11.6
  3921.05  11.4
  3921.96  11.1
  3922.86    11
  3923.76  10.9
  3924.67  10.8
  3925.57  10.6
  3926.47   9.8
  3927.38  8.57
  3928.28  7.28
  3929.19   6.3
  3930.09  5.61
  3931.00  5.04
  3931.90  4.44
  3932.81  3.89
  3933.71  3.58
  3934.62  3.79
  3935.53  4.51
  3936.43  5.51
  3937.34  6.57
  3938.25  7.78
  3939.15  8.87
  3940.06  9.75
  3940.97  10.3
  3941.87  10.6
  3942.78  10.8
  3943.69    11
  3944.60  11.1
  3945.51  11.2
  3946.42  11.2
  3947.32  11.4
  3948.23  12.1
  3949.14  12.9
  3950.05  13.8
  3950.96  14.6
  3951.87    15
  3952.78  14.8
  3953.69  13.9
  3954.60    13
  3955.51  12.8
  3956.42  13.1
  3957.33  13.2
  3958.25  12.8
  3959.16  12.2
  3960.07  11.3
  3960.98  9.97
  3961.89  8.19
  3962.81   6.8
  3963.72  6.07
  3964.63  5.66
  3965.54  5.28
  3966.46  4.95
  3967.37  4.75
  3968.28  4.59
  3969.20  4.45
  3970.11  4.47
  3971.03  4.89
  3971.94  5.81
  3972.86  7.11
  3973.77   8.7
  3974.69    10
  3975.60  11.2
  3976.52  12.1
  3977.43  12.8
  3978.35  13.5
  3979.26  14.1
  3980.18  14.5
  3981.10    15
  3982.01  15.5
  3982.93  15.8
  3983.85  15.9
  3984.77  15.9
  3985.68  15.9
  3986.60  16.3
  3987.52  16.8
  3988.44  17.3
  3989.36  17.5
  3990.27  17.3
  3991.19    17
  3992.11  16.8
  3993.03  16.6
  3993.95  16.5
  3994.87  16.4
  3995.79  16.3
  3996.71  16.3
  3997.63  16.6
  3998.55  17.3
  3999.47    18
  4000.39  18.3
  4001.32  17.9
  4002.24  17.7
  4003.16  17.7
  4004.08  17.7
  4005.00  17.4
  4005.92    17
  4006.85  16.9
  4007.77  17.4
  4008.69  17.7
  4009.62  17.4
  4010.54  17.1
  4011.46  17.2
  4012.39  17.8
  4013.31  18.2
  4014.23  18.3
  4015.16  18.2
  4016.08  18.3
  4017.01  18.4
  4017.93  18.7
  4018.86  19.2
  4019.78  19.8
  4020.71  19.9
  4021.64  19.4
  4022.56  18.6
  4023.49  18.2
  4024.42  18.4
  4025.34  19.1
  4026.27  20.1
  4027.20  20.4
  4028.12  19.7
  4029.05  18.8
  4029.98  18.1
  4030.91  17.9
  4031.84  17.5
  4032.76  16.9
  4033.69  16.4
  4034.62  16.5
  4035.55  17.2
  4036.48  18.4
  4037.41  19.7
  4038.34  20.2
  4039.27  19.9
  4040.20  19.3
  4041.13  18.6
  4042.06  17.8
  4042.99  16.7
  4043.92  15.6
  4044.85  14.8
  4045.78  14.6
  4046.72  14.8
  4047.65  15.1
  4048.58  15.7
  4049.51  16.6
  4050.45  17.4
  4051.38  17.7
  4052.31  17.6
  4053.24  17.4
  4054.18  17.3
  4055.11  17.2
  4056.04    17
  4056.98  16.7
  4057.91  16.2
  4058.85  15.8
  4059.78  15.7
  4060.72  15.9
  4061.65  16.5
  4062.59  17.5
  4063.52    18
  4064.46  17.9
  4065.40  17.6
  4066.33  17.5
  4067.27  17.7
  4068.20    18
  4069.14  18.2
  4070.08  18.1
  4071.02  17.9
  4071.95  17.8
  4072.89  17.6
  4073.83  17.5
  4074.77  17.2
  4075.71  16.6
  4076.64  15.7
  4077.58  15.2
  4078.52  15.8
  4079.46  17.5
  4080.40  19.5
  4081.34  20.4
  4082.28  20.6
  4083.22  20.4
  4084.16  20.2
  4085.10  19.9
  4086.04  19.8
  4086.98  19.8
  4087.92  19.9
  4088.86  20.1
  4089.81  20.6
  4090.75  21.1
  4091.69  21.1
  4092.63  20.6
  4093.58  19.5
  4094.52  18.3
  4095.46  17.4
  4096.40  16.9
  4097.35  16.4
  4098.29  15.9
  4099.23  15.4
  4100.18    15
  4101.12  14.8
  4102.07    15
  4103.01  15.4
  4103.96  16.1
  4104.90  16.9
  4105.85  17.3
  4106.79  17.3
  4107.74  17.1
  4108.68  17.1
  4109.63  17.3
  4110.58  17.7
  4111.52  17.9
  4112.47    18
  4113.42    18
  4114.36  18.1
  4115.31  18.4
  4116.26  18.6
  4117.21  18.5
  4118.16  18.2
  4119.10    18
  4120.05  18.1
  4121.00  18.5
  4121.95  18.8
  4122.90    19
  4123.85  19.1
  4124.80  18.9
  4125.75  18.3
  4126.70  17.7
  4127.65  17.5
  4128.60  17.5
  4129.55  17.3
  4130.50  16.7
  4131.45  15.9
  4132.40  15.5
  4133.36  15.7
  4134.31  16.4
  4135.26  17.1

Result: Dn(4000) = 1.9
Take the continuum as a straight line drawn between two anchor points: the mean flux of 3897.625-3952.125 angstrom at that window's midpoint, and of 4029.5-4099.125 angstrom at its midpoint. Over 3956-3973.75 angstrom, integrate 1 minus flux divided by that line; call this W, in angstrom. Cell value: 6.8 angstrom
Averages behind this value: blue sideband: 10.4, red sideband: 17.8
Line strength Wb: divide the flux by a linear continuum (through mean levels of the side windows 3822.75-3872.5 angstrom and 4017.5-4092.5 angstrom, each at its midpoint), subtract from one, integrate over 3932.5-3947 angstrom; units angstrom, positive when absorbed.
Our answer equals 5.11 angstrom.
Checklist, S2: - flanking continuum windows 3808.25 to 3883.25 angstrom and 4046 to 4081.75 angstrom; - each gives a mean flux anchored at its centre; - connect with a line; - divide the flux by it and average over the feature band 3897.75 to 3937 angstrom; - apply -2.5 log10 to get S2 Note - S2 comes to 0.13 mag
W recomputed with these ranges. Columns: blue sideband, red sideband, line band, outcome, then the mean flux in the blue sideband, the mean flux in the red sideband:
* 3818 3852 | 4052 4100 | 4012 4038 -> -4.4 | 7.95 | 18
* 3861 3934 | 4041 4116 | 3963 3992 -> 4.8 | 10.3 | 17.5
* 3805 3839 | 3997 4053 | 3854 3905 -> 5.2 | 8.51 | 17.8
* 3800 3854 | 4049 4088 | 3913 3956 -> 9.2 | 9.11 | 17.7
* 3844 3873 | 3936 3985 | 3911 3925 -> -2.9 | 9.42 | 10.5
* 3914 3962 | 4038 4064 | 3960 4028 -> -4.6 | 10.3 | 16.9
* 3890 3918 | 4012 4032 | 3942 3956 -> 1.9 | 12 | 18.8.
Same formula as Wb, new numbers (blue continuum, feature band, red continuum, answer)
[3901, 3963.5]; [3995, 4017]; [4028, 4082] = -4.3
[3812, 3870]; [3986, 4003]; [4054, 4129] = -3.4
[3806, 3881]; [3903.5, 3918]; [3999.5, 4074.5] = -0.4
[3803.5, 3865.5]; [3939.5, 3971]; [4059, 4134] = 6.8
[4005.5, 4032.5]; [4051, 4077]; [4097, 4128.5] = 1.0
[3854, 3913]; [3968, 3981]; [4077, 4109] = 4.1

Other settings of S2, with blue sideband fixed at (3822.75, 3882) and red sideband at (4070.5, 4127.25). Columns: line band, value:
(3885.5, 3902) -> -0.09 mag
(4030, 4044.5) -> -0.14 mag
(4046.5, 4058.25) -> -0.03 mag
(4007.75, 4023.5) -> -0.23 mag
